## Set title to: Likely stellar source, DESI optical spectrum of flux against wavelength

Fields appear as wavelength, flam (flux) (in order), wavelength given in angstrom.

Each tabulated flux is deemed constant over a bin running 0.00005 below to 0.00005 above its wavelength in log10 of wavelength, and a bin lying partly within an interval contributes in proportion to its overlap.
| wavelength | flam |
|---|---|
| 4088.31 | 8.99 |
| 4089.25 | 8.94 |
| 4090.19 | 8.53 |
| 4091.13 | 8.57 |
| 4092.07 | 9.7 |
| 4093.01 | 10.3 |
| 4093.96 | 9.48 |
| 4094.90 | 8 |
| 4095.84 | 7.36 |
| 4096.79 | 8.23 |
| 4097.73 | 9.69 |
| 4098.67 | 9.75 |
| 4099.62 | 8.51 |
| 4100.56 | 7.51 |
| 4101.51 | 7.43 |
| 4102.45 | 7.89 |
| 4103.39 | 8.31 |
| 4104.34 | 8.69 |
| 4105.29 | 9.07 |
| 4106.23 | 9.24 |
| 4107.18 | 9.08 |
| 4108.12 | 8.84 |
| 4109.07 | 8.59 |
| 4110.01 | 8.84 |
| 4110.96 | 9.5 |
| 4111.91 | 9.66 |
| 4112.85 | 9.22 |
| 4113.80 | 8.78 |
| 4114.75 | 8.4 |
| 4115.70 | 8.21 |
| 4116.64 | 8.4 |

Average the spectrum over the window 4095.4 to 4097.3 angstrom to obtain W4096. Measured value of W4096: 7.83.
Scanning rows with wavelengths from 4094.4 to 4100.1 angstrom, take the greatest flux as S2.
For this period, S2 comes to 9.75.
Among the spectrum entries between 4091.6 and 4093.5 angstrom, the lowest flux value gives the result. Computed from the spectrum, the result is 9.7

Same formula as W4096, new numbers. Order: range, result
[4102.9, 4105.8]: 8.69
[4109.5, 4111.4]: 9.16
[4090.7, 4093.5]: 9.53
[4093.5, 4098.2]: 8.56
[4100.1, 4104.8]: 7.96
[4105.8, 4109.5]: 8.93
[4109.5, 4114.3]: 9.19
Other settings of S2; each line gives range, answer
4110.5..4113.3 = 9.66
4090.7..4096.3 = 10.3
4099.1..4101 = 8.51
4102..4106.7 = 9.24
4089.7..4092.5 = 9.7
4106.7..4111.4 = 9.5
